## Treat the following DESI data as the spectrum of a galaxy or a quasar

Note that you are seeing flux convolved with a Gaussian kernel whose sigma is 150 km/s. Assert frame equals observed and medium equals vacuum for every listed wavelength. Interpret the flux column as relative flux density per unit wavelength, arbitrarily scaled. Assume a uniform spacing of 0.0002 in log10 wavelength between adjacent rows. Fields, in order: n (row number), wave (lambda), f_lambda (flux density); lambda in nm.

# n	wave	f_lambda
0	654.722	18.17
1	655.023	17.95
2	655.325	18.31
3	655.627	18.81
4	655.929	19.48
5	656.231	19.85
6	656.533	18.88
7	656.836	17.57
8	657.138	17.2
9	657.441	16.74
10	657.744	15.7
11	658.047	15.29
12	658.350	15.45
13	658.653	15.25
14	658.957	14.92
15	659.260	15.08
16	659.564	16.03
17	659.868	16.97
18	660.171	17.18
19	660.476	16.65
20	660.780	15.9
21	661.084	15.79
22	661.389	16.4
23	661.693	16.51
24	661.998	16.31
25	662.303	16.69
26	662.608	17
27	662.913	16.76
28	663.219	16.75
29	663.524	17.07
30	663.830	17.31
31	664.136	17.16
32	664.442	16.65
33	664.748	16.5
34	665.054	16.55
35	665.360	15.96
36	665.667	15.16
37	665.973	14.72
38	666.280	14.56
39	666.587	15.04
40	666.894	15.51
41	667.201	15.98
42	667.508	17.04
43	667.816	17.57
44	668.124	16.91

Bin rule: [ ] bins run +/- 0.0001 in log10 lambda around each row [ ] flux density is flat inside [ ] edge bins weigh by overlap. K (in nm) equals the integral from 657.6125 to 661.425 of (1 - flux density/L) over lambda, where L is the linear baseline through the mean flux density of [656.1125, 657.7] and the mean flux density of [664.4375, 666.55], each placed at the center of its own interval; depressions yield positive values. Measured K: 0.285 nm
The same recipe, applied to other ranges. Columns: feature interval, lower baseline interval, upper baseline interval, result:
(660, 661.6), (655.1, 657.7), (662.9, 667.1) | 0.07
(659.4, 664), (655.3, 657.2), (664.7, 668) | 0.14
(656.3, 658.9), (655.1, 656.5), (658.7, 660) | 0.12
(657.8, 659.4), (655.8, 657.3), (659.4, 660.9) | 0.20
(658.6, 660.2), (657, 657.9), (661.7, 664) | 0.08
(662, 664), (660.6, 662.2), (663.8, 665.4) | -0.05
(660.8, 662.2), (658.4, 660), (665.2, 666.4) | -0.07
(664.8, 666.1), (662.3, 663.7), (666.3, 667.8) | 0.05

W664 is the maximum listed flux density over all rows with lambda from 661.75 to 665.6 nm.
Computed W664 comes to 17.31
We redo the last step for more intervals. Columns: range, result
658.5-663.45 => 17.18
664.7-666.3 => 16.55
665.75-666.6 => 15.04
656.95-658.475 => 17.2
